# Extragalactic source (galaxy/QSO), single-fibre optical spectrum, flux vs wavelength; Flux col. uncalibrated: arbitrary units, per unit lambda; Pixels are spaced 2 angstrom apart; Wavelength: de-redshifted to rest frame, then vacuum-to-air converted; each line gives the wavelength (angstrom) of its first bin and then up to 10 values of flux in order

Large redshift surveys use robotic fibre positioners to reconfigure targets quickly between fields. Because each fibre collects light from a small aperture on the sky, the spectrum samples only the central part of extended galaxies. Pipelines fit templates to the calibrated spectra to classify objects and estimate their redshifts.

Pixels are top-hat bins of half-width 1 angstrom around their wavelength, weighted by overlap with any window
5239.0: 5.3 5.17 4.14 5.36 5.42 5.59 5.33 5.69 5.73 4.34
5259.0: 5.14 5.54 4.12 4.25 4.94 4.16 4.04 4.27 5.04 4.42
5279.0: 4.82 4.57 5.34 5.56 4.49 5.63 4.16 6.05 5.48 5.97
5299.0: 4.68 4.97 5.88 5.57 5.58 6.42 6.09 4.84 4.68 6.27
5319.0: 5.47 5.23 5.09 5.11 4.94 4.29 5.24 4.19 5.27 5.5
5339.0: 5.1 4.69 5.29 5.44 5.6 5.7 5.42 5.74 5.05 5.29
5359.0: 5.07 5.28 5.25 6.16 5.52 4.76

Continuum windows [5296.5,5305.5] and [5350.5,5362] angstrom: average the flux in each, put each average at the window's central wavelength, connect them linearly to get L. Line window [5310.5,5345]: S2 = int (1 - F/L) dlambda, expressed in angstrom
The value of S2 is 1.4 angstrom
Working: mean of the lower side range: 5.37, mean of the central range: 5.13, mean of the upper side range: 5.3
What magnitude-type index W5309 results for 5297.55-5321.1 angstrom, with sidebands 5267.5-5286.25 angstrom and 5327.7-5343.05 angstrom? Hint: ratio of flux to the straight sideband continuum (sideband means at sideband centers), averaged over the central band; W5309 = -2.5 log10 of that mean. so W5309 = -0.14 mag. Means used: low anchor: 4.7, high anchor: 4.92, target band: 5.49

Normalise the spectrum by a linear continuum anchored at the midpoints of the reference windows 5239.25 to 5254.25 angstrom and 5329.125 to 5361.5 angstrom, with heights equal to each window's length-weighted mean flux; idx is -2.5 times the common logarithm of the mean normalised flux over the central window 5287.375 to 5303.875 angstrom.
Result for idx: -0.02 mag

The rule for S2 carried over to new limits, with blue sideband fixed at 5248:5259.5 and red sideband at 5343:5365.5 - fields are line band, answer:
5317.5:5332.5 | 0.9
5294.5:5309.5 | -0.5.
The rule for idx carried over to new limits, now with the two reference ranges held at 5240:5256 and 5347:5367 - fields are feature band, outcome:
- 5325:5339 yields 0.102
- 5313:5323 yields 0.015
